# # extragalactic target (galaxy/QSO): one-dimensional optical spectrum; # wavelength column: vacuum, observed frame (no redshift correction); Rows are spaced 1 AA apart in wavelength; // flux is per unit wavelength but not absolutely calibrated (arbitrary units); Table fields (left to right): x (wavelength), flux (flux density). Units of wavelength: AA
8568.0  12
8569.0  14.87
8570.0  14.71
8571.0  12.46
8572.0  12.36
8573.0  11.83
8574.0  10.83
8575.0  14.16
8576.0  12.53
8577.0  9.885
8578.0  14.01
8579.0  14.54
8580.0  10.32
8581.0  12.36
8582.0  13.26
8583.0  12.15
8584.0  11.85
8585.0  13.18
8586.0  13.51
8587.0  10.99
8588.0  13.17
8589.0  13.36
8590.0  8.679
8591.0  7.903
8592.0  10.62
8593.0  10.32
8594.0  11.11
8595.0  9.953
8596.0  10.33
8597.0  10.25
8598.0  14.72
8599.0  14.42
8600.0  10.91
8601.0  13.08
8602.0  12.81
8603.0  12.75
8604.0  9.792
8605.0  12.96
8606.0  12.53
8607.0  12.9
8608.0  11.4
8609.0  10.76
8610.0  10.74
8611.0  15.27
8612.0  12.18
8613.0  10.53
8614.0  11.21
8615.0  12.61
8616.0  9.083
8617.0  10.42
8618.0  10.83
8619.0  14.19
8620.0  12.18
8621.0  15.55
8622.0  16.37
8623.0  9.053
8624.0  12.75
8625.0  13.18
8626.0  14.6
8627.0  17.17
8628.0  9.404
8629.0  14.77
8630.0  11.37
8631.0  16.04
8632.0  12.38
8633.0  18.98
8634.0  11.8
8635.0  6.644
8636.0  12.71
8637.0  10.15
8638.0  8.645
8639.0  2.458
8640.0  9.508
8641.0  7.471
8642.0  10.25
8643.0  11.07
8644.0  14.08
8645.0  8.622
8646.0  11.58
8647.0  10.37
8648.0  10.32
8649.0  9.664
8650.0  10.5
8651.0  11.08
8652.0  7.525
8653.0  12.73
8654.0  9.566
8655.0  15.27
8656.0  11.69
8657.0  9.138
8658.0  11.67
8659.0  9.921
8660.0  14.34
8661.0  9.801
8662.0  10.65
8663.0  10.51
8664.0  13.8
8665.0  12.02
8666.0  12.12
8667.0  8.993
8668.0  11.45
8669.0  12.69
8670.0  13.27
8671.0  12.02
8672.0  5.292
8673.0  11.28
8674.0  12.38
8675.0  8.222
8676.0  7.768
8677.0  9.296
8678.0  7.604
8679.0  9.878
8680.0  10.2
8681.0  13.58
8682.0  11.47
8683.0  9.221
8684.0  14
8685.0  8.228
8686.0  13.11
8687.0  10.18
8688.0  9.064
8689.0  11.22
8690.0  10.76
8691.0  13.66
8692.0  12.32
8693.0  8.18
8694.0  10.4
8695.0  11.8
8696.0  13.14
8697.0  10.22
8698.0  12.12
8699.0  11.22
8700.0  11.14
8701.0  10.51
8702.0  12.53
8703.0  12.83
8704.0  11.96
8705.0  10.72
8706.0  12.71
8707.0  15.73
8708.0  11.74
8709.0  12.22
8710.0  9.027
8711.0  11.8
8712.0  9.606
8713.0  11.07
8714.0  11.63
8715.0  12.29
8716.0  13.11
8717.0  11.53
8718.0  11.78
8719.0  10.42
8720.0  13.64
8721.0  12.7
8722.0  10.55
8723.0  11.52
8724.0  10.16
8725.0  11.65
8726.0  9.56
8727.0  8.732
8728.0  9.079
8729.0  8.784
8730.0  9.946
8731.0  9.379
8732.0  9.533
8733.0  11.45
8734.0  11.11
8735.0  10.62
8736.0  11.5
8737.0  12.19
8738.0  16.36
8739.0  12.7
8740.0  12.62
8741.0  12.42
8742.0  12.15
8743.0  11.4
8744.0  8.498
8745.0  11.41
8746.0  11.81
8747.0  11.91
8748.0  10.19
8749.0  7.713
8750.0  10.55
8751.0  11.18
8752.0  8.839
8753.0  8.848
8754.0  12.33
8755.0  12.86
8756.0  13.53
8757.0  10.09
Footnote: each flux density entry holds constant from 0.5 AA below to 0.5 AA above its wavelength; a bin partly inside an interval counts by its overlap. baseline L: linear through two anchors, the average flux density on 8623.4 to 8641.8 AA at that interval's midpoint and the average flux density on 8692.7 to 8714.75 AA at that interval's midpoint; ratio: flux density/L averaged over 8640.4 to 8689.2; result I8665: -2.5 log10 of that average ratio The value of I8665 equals 0.08 mag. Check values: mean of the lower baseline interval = 11.6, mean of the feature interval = 10.7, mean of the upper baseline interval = 11.5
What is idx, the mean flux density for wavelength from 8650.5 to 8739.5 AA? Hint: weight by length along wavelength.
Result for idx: 11.1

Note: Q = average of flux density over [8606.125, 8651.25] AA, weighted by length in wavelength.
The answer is 11.6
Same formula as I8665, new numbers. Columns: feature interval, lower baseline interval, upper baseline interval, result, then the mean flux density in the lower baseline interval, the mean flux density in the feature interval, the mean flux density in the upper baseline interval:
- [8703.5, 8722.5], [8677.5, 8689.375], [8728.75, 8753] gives -0.094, 10.6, 11.8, 11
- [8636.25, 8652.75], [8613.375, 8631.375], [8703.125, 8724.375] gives 0.280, 12.8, 9.68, 11.7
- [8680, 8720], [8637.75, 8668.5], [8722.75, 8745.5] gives -0.068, 10.6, 11.5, 11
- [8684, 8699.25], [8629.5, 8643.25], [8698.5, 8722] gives 0.036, 10.7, 11.1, 11.8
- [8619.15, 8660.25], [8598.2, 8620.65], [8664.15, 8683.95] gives -0.014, 12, 11.5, 10.6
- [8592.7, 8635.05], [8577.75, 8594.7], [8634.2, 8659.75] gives -0.128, 11.8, 12.4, 10.2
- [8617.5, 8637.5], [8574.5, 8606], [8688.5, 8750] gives -0.109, 11.9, 13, 11.3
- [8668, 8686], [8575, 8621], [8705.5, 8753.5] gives 0.096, 11.9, 10.5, 11.2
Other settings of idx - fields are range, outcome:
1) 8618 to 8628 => 13.5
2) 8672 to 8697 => 10.6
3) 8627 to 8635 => 13.3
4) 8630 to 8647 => 10.8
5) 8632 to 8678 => 10.6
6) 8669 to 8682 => 10.2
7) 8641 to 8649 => 10.6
